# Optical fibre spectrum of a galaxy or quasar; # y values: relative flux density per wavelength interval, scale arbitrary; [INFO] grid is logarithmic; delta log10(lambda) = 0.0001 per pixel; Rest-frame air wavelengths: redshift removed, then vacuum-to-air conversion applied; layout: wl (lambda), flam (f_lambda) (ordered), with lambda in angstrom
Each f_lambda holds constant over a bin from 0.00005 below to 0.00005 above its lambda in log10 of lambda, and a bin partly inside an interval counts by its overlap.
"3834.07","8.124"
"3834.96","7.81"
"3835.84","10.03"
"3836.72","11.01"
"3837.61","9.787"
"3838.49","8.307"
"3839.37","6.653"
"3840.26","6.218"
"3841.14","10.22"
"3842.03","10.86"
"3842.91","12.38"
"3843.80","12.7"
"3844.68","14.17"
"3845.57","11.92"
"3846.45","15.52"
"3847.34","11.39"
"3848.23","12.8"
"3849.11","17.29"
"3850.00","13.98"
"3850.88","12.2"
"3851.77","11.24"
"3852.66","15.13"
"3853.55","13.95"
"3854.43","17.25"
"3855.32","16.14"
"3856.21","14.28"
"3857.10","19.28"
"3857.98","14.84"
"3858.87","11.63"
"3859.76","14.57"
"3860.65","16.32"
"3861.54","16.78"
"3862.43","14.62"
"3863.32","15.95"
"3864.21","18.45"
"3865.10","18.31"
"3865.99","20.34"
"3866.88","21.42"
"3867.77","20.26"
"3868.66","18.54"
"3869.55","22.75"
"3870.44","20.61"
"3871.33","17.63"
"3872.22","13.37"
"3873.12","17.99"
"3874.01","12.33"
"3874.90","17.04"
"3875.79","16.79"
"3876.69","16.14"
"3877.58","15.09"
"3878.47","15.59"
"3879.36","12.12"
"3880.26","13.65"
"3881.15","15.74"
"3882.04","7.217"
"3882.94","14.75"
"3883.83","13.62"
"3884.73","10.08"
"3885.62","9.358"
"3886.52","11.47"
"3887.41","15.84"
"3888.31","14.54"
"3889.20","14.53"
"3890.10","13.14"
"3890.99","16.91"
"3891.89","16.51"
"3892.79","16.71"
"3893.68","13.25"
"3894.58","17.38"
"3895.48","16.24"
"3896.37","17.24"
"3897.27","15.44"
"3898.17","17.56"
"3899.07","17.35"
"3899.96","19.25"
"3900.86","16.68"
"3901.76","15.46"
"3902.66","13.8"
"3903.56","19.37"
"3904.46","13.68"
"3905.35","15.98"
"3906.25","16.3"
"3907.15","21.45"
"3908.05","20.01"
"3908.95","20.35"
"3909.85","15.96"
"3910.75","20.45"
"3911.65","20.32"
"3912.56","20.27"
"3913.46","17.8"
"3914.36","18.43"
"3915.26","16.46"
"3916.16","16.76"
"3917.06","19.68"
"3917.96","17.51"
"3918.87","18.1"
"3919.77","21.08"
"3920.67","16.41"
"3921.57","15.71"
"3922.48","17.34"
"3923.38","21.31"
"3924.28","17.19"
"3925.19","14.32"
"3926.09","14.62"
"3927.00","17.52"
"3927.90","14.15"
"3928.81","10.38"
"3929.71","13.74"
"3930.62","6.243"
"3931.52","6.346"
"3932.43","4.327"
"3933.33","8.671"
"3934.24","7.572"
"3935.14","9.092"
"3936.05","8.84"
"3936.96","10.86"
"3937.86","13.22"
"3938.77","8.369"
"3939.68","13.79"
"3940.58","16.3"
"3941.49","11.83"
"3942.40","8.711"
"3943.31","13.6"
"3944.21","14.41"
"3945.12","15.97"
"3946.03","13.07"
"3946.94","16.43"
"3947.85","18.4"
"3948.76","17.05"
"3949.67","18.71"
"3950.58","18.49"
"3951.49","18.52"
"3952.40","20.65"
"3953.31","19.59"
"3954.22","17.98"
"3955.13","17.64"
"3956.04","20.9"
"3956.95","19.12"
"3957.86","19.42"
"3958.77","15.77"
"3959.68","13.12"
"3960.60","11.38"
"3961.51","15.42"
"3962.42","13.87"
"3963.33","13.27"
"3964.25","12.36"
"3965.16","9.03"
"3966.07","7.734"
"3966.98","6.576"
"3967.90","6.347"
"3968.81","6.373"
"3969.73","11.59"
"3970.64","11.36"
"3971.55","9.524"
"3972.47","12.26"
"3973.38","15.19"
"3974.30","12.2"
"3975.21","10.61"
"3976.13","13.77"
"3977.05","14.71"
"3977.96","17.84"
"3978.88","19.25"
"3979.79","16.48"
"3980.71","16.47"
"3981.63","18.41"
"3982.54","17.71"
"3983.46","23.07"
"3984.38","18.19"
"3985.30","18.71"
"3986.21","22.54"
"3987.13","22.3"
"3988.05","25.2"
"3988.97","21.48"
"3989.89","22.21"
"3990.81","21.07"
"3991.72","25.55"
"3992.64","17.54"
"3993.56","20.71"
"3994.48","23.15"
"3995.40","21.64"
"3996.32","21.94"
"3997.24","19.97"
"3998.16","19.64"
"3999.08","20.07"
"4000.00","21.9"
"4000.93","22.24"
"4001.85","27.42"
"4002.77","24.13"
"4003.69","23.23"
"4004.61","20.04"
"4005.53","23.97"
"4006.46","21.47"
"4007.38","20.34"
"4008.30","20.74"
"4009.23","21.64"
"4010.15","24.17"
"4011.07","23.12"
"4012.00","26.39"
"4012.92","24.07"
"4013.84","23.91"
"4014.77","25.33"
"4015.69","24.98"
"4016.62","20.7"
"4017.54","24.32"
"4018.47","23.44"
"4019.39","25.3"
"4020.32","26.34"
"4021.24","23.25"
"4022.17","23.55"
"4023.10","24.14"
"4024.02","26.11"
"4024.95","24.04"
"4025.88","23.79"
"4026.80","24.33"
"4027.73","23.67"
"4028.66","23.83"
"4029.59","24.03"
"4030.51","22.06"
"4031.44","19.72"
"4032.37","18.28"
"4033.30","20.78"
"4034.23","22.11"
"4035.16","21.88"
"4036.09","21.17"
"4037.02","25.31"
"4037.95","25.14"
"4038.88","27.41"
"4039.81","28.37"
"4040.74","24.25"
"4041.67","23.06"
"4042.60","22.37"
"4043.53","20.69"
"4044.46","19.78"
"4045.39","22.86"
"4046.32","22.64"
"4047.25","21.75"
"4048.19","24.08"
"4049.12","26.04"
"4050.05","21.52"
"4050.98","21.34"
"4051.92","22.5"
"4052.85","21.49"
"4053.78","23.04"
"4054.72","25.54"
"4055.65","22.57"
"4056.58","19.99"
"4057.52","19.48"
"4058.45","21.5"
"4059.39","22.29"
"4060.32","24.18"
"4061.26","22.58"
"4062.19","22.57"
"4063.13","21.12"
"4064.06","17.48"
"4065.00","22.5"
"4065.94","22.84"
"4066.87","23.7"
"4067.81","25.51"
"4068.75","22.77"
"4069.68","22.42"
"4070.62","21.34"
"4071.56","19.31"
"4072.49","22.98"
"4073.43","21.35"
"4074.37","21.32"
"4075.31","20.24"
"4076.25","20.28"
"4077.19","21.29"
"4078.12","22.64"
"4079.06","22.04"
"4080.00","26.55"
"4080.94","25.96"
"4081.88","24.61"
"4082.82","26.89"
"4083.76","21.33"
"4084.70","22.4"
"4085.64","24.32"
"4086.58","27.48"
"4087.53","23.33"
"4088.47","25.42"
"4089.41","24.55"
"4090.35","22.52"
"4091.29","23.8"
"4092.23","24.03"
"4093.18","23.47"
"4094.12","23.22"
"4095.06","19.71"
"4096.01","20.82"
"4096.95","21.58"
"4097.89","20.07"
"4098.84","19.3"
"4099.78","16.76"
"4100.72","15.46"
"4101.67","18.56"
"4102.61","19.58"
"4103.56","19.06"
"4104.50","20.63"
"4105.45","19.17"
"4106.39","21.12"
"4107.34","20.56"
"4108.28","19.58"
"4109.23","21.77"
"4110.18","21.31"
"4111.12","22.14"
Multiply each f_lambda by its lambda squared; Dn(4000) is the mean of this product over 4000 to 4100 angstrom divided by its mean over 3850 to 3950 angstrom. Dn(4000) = 1.61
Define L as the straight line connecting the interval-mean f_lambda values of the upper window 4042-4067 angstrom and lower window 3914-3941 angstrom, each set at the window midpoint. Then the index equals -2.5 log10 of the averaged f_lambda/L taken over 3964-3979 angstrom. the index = 0.42 mag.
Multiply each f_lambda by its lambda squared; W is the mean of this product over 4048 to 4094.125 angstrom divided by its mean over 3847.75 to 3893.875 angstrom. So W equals 1.6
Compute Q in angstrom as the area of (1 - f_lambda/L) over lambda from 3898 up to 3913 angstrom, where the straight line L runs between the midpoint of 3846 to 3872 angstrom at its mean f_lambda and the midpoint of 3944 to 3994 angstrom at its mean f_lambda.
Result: -1.49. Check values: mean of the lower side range 16.3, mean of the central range 17.9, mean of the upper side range 16.3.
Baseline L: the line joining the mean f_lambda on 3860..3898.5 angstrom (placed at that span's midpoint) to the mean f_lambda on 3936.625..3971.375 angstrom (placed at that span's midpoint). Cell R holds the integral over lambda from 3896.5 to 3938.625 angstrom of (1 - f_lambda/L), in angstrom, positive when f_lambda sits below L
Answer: -1.4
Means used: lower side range 15.8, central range 15.5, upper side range 14.1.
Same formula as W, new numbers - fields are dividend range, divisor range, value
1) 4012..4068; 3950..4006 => 1.35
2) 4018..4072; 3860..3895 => 1.58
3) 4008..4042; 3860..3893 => 1.62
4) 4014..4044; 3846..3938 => 1.63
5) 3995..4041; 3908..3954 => 1.60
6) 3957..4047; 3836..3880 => 1.46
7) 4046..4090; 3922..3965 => 1.70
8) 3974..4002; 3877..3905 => 1.40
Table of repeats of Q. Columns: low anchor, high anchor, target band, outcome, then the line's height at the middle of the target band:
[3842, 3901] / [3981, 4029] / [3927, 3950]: 8.4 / 19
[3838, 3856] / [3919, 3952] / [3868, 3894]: -4.0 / 13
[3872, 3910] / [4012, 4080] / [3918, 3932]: 1.6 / 17.1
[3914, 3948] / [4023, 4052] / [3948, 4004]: 1.3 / 17.7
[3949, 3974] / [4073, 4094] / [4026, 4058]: -3.9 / 20.3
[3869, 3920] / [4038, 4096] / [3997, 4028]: -3.7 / 20.8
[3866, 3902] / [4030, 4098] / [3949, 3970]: 4.5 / 18.6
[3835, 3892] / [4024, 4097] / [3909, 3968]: 9.2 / 17.6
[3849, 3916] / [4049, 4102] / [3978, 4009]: -2.3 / 19.7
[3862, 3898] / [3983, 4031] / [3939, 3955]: 2.9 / 19.5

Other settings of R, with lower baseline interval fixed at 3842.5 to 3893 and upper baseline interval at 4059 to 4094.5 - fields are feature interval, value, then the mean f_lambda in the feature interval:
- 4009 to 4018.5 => -1.51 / 23.9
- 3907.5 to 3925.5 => -1.42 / 18.3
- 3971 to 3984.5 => 2.57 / 15.6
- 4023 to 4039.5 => -1.53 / 23.2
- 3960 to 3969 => 4.01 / 10.4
